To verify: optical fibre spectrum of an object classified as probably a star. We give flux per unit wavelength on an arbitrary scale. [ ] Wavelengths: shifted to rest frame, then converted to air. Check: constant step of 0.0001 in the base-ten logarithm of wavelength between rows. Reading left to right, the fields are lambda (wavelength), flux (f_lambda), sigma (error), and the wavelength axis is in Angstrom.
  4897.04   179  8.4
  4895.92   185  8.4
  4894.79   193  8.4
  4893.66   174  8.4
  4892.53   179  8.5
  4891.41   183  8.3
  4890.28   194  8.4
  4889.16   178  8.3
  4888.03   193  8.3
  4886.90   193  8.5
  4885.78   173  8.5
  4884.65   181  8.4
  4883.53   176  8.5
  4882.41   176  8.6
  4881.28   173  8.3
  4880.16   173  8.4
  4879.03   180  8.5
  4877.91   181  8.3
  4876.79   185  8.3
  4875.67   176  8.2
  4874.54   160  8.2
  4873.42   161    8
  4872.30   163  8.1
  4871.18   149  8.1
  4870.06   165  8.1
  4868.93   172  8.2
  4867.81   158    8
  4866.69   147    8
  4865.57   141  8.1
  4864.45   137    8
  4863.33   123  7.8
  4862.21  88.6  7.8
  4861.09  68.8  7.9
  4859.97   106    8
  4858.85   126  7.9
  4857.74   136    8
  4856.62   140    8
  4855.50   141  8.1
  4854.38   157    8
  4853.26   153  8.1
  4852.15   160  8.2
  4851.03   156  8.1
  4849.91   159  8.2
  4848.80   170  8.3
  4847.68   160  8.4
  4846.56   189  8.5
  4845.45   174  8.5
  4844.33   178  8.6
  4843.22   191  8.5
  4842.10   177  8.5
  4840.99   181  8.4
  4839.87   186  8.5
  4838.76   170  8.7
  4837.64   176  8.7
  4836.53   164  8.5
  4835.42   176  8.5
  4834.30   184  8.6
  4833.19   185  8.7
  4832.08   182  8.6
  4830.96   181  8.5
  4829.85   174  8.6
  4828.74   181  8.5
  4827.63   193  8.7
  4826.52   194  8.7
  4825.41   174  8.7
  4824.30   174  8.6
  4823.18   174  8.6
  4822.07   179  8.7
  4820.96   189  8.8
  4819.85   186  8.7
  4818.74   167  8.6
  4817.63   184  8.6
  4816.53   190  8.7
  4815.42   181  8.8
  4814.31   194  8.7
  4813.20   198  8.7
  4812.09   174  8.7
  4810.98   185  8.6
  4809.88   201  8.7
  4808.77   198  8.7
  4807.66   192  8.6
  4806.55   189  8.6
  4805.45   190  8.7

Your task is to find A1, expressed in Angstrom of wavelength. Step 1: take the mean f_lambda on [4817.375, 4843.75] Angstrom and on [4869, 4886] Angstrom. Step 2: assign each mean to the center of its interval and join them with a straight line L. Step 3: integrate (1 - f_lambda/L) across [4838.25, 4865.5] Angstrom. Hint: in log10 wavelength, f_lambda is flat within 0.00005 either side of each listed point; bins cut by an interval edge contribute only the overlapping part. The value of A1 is 3.9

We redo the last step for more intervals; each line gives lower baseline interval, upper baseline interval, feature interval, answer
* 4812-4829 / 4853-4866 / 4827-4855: -3.9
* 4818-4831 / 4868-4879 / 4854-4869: 3.6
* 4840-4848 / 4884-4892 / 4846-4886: 6.1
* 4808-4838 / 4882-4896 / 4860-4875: 3.5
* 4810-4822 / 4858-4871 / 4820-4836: -0.9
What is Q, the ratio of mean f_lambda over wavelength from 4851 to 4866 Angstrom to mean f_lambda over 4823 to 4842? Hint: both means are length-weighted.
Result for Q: 0.7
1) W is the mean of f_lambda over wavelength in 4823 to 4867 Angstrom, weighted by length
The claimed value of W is 161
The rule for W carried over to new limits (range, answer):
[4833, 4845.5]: 178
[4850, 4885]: 152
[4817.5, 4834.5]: 181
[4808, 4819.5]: 187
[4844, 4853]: 168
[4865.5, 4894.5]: 173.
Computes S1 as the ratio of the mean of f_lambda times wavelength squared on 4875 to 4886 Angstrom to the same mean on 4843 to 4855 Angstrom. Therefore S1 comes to 1.1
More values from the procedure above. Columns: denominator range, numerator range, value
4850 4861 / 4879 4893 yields 1.32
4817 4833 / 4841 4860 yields 0.89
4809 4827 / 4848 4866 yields 0.75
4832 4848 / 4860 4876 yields 0.80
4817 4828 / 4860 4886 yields 0.88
